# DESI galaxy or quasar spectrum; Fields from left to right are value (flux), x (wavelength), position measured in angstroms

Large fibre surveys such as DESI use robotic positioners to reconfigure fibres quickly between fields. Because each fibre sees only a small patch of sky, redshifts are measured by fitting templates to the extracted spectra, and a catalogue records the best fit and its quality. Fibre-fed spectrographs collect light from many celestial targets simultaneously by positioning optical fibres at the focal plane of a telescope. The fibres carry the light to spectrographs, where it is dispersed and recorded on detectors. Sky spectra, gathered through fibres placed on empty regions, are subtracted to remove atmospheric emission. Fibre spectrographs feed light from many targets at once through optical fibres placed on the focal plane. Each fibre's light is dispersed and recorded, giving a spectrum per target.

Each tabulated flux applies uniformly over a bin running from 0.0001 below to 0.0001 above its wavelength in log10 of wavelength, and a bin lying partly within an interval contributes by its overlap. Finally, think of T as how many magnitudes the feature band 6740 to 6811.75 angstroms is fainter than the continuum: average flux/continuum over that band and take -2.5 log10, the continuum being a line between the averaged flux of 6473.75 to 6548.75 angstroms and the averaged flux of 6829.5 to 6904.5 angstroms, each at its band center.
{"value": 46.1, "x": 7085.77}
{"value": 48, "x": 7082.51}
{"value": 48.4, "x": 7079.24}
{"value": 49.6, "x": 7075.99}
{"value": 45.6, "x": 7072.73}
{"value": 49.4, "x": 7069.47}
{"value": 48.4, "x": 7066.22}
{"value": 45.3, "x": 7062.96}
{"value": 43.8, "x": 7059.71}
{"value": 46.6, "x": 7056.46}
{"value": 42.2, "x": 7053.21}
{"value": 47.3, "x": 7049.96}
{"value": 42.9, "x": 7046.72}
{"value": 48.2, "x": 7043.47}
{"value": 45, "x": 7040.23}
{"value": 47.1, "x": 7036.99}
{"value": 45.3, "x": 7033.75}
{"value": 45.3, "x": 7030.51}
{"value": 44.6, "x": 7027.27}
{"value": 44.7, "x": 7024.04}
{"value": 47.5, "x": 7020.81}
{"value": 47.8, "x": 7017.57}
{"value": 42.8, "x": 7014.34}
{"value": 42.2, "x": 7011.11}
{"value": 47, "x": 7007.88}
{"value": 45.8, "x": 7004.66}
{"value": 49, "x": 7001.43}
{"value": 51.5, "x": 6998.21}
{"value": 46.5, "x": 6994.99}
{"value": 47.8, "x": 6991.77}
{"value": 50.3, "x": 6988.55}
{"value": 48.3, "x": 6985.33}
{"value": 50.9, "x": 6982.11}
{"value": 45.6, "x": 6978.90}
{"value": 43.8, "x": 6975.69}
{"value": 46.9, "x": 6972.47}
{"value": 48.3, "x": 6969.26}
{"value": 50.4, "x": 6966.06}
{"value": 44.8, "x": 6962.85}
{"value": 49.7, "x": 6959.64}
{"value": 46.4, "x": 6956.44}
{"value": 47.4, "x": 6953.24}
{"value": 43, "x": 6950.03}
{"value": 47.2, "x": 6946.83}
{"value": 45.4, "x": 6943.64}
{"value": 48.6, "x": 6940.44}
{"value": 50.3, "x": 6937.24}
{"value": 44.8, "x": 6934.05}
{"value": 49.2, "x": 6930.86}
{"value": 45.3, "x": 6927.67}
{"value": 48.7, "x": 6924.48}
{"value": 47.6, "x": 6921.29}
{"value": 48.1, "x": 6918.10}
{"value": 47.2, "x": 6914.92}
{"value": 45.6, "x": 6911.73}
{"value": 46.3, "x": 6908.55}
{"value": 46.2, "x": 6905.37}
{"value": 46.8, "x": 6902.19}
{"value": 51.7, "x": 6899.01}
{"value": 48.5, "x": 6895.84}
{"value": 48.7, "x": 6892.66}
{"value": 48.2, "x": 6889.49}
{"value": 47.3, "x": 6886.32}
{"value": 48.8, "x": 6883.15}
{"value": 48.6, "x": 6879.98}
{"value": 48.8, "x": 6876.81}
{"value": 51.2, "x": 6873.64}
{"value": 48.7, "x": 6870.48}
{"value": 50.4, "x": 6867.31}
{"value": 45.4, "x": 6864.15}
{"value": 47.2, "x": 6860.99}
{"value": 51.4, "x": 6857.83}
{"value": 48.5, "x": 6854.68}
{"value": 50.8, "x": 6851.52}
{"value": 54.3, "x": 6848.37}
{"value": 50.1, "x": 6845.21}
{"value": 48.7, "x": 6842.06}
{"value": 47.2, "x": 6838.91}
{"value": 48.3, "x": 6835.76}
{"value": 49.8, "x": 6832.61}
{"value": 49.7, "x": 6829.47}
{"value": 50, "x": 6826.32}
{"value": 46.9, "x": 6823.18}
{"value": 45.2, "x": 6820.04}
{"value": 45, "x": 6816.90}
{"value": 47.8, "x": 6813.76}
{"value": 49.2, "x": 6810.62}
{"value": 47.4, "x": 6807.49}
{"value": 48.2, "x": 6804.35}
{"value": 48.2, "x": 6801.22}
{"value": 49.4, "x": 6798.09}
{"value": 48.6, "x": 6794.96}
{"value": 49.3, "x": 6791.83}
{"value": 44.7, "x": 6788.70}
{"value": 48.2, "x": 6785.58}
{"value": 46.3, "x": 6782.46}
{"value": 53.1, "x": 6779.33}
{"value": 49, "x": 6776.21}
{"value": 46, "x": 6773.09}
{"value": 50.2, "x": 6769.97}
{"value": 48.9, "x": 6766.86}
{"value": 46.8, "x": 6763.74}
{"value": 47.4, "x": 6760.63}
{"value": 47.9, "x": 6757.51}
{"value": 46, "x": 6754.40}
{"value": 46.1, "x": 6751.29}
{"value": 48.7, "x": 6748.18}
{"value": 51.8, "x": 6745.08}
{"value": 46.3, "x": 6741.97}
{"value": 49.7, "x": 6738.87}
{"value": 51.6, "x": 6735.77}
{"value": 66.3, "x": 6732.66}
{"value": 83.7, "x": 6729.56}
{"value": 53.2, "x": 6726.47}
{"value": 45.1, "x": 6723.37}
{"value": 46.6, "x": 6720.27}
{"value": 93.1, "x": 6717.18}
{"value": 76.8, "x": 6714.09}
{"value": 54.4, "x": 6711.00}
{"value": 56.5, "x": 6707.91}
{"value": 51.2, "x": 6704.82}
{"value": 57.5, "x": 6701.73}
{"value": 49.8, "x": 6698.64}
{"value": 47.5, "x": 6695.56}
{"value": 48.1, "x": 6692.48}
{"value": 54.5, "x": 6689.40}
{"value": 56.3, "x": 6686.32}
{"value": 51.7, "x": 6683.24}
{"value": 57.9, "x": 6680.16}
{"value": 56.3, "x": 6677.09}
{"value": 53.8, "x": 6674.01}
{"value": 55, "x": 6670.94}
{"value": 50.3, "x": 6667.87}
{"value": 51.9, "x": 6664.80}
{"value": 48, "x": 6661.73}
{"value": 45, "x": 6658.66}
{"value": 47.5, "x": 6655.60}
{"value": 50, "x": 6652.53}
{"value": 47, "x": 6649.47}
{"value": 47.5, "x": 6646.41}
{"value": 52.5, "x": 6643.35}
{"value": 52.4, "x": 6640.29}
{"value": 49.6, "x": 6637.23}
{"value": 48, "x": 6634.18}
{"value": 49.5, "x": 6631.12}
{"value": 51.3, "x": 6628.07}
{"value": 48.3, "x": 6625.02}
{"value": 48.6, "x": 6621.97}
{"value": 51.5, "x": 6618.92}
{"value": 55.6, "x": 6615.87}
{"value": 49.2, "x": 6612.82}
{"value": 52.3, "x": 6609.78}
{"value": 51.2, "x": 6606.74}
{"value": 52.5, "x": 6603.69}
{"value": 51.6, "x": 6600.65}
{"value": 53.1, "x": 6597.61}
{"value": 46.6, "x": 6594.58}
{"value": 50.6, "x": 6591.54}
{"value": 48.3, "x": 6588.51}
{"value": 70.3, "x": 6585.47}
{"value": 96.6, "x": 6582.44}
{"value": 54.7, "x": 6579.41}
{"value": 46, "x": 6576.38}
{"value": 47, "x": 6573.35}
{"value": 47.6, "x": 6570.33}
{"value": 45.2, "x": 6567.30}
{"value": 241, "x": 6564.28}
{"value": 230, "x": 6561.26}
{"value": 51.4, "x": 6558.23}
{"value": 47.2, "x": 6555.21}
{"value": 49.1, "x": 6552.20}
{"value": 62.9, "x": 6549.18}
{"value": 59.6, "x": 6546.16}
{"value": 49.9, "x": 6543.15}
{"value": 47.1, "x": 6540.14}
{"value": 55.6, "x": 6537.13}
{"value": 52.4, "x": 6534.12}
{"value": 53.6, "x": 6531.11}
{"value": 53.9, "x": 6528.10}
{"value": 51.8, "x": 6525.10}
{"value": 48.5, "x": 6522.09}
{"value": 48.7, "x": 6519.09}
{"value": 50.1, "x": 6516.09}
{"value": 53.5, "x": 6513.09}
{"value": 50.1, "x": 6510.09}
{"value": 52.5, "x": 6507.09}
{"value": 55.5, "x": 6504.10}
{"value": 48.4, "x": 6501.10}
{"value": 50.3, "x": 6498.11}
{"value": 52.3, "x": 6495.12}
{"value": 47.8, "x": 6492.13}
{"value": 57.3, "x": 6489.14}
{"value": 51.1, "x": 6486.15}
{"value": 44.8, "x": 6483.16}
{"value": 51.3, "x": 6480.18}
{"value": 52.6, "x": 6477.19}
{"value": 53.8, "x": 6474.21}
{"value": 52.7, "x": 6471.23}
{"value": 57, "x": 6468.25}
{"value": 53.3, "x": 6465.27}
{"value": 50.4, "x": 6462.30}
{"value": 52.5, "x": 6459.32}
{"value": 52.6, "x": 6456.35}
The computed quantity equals 0.04 mag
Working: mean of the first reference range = 51.8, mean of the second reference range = 49.1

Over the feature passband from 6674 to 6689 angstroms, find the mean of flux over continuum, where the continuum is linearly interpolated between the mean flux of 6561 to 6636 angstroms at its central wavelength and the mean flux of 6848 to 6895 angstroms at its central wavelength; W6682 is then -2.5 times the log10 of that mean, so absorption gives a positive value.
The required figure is 0.09 mag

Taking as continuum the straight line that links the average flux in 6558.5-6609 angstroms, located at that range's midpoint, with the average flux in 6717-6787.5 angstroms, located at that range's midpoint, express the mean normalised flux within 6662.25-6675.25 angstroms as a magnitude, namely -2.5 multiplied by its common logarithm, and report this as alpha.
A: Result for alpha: 0.21 mag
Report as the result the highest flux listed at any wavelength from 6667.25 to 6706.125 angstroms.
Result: 57.9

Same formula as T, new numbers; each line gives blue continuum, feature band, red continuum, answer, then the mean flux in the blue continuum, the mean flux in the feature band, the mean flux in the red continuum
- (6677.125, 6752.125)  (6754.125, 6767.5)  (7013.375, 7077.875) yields 0.16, 56.1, 47.4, 46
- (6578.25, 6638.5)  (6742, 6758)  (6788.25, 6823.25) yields 0.03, 54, 47.9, 47.6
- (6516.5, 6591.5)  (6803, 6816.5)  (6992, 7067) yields 0.18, 68.5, 47.9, 46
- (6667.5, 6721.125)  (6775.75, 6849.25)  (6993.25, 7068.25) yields 0.10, 56.8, 48.5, 46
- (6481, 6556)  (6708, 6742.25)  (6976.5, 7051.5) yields -0.22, 51.8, 61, 46.6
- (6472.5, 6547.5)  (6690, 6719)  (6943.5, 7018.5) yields -0.19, 51.7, 59.2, 47.1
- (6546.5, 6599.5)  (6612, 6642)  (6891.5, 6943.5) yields 0.37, 75.2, 50.4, 47.6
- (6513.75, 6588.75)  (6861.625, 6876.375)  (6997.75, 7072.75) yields 0.10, 68.5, 48.8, 46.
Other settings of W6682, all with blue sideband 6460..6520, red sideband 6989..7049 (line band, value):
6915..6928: -0.01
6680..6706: -0.06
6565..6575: -0.21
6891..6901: -0.04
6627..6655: 0.01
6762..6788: 0.01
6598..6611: -0.03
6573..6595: -0.16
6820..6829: 0.01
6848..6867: -0.03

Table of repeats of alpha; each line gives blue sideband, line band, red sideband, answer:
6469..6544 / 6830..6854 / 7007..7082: -0.039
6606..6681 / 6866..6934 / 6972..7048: -0.007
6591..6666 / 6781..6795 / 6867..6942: 0.036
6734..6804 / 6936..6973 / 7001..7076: -0.016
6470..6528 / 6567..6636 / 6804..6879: -0.051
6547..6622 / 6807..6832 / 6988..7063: 0.181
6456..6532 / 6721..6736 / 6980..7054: -0.210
